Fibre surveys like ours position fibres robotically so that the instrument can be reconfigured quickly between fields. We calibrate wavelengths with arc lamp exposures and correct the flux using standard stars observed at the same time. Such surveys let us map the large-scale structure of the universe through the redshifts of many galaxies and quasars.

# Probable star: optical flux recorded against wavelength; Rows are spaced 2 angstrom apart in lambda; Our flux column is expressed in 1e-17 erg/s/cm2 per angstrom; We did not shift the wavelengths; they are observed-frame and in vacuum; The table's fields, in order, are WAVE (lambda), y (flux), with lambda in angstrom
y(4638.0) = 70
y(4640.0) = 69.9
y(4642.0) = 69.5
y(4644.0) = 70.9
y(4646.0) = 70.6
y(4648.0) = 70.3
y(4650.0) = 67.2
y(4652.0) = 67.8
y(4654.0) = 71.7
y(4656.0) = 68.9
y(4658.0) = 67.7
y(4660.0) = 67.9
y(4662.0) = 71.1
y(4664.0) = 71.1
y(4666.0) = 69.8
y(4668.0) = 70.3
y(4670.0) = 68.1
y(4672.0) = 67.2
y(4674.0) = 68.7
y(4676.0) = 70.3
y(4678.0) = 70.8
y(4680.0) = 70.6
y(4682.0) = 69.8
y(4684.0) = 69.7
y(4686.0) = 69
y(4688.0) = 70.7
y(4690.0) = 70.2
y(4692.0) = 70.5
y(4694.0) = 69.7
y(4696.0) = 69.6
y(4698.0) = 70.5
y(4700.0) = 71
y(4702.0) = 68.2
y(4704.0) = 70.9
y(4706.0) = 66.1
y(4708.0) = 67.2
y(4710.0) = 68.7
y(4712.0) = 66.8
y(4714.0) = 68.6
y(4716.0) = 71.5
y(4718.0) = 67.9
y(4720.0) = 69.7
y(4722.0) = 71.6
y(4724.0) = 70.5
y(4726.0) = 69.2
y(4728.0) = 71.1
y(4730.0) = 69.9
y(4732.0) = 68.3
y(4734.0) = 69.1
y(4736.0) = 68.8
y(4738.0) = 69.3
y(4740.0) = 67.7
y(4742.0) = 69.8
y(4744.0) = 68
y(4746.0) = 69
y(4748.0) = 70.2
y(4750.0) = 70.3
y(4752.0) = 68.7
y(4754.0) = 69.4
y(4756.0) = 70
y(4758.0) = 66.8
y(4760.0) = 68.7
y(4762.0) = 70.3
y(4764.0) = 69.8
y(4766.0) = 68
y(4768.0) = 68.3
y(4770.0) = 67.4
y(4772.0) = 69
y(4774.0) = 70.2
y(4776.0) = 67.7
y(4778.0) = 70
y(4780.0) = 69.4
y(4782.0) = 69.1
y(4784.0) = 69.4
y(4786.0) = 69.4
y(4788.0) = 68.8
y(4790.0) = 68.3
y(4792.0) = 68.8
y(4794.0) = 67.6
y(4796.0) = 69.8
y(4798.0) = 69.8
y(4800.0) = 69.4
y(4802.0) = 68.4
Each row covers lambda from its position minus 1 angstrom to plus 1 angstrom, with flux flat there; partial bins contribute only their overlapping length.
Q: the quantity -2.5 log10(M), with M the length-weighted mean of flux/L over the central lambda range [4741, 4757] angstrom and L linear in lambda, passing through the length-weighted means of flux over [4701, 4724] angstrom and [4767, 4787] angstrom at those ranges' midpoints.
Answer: -0.01 mag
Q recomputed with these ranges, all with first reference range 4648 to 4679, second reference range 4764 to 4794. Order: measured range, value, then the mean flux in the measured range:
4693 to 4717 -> 0.00 mag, 69.1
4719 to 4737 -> -0.01 mag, 69.8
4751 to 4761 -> 0.00 mag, 68.7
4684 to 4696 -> -0.01 mag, 70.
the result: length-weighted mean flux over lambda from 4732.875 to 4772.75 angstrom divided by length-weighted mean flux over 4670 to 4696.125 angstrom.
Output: 0.99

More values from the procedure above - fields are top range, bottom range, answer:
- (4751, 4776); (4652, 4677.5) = 0.99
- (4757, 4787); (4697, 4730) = 0.99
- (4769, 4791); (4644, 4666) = 0.99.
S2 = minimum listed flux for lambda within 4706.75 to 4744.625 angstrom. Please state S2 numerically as 66.8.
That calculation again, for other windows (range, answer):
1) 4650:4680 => 67.2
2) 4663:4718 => 66.1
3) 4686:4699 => 69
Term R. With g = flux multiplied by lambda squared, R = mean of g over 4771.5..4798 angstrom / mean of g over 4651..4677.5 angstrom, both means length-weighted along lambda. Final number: 1.05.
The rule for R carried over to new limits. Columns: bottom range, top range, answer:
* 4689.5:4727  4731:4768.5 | 1.01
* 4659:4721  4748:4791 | 1.03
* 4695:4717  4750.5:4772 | 1.02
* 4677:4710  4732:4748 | 1.01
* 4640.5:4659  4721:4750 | 1.04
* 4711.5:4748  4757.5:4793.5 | 1.01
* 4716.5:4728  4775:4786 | 1.01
